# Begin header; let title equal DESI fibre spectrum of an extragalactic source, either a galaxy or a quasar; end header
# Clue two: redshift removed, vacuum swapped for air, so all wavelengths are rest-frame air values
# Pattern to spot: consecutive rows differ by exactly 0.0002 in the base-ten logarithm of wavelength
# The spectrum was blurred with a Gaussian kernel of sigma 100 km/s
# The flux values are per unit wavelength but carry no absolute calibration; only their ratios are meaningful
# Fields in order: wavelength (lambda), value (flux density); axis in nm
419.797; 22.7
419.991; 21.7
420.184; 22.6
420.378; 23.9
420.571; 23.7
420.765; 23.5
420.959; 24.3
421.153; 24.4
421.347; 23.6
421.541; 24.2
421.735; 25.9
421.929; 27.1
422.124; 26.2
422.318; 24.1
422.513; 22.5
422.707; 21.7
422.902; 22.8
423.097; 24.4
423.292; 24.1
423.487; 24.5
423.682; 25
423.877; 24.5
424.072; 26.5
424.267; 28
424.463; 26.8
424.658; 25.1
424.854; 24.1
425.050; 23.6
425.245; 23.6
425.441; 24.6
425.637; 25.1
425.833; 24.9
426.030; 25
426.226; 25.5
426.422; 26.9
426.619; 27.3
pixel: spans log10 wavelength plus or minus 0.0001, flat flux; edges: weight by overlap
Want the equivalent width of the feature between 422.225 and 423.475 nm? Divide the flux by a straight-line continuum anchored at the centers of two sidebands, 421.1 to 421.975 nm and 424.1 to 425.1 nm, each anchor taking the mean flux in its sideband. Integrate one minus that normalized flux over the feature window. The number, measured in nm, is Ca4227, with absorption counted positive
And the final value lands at 0.10 nm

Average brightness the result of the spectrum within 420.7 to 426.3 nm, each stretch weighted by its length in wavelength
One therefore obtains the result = 24.7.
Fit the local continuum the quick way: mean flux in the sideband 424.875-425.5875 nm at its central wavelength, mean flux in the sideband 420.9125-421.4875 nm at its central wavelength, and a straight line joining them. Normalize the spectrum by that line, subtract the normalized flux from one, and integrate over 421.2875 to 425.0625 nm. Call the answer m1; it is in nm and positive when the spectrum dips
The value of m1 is -0.11 nm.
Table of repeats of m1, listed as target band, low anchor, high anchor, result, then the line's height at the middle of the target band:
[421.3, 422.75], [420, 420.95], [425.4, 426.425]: -0.04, 23.9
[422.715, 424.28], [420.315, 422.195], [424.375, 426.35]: 0.01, 24.8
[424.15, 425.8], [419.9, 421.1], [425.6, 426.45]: -0.01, 25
